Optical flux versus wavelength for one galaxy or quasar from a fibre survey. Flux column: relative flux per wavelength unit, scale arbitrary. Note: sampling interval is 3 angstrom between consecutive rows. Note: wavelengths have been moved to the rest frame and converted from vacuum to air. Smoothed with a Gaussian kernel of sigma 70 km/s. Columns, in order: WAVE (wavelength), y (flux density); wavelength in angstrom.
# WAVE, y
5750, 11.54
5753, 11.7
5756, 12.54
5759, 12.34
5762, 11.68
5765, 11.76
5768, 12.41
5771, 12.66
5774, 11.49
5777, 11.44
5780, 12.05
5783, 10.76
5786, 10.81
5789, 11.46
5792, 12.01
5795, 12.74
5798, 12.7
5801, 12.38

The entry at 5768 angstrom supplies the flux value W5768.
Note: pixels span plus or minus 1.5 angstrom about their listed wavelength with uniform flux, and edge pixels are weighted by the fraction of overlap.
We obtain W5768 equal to 12.41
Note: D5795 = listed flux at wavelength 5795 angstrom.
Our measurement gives 12.74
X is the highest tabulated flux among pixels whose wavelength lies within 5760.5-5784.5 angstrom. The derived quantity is 12.66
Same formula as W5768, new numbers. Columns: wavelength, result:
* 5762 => 11.68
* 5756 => 12.54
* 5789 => 11.46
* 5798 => 12.7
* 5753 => 11.7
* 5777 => 11.44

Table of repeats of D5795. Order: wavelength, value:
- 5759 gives 12.34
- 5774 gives 11.49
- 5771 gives 12.66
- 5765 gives 11.76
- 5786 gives 10.81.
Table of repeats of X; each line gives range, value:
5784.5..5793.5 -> 12.01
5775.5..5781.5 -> 12.05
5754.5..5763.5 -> 12.54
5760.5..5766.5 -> 11.76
